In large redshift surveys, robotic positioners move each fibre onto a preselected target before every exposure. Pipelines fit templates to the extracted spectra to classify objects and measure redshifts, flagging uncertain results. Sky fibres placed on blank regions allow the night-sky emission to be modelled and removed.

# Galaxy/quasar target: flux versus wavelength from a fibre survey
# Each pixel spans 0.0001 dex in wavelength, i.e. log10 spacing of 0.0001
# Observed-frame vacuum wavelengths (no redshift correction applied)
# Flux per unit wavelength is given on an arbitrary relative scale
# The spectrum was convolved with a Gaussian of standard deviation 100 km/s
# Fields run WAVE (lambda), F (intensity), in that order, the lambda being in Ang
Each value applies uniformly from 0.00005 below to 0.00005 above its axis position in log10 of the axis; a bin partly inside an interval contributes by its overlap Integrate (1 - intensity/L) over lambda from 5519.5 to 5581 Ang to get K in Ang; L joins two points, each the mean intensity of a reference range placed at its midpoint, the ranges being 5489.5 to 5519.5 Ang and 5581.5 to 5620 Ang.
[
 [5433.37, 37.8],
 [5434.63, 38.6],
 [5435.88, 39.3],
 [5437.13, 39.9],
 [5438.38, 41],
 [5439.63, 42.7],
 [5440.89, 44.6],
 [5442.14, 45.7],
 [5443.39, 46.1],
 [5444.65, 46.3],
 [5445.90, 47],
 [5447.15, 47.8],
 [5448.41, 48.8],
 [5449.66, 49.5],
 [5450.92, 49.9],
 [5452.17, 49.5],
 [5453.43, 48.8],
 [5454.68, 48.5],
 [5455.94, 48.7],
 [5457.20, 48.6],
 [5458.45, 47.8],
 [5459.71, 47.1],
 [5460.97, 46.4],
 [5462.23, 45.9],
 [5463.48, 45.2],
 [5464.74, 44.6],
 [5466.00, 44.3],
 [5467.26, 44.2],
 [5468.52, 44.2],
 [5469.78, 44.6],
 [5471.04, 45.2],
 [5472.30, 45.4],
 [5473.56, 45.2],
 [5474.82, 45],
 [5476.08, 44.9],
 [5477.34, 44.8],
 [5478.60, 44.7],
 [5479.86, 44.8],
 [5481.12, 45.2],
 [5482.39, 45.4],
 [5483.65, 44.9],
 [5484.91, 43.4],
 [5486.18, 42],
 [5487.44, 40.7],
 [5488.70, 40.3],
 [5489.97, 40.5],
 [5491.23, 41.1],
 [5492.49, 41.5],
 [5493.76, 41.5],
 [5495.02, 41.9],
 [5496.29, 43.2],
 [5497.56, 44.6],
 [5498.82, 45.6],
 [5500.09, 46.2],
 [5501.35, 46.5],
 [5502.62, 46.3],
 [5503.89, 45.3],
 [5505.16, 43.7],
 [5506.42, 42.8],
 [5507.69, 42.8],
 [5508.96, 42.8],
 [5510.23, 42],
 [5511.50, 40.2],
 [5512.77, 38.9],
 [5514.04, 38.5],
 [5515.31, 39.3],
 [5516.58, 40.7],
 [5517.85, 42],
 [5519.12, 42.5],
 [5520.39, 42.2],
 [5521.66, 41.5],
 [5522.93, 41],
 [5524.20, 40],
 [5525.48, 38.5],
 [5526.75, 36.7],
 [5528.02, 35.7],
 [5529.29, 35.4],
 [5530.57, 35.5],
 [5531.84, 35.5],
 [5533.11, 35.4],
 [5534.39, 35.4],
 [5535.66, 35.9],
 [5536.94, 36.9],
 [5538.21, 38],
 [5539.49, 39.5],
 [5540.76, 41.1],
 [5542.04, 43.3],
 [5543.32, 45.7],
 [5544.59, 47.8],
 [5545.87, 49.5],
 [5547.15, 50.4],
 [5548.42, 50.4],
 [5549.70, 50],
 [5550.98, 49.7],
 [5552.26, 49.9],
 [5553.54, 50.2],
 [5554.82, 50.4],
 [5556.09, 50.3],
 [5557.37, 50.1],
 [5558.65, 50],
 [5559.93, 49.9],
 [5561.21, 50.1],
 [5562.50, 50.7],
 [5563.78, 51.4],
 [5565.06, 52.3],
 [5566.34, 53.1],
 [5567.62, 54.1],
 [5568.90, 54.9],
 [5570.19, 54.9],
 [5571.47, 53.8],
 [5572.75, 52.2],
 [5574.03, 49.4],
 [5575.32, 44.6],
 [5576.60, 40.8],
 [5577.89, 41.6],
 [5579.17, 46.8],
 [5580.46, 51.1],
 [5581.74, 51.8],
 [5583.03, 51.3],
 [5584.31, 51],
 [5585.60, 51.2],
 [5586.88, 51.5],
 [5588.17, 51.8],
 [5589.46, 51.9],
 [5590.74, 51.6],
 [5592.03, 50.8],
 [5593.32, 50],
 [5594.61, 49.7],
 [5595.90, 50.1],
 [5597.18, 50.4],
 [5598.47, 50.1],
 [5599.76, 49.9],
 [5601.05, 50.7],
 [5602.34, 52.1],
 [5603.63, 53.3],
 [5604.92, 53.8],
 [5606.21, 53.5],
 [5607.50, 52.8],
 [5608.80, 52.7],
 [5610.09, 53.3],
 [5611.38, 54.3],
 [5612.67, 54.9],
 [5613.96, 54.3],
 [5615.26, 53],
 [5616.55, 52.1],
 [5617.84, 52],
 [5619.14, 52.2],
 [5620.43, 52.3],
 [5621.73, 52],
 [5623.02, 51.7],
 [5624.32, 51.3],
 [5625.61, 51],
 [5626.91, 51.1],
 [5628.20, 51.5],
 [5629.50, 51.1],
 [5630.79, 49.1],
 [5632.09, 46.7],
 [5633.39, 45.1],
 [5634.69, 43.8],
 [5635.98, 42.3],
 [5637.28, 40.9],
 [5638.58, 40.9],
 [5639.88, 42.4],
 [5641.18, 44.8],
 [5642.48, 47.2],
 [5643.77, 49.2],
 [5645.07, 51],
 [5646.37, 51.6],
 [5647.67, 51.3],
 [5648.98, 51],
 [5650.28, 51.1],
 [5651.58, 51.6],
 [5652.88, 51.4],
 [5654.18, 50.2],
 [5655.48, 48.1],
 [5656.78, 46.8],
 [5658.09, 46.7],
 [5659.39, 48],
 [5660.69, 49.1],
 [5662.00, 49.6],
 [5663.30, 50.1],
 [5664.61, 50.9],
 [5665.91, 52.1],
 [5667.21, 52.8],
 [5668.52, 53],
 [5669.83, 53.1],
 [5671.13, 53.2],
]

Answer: 2.13 Ang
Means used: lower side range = 42.5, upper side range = 51.9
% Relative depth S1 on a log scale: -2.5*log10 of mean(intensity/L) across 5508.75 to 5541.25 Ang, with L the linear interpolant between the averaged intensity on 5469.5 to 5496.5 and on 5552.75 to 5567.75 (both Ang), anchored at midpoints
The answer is 0.218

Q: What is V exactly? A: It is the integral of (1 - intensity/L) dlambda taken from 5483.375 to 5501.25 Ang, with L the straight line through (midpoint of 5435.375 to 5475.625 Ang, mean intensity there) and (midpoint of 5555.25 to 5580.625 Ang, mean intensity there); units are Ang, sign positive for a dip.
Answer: 1.7 Ang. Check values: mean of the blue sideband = 45.9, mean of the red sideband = 50.1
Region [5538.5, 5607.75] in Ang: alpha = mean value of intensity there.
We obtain 49.9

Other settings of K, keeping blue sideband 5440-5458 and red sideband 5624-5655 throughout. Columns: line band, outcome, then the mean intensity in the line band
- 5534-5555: 1.3 Ang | 44.9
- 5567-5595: -1.3 Ang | 50.3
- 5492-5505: 1.0 Ang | 44.2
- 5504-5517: 1.8 Ang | 41.3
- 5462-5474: 0.7 Ang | 44.8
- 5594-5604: -0.5 Ang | 50.7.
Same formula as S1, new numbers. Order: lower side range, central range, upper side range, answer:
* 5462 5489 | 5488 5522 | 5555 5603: 0.09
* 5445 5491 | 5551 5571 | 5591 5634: -0.04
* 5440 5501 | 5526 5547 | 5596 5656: 0.20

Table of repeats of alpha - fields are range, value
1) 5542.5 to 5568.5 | 50.3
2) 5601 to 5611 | 52.9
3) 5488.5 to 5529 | 41.7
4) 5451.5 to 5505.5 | 44.8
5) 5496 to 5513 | 43.7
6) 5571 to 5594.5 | 49.6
